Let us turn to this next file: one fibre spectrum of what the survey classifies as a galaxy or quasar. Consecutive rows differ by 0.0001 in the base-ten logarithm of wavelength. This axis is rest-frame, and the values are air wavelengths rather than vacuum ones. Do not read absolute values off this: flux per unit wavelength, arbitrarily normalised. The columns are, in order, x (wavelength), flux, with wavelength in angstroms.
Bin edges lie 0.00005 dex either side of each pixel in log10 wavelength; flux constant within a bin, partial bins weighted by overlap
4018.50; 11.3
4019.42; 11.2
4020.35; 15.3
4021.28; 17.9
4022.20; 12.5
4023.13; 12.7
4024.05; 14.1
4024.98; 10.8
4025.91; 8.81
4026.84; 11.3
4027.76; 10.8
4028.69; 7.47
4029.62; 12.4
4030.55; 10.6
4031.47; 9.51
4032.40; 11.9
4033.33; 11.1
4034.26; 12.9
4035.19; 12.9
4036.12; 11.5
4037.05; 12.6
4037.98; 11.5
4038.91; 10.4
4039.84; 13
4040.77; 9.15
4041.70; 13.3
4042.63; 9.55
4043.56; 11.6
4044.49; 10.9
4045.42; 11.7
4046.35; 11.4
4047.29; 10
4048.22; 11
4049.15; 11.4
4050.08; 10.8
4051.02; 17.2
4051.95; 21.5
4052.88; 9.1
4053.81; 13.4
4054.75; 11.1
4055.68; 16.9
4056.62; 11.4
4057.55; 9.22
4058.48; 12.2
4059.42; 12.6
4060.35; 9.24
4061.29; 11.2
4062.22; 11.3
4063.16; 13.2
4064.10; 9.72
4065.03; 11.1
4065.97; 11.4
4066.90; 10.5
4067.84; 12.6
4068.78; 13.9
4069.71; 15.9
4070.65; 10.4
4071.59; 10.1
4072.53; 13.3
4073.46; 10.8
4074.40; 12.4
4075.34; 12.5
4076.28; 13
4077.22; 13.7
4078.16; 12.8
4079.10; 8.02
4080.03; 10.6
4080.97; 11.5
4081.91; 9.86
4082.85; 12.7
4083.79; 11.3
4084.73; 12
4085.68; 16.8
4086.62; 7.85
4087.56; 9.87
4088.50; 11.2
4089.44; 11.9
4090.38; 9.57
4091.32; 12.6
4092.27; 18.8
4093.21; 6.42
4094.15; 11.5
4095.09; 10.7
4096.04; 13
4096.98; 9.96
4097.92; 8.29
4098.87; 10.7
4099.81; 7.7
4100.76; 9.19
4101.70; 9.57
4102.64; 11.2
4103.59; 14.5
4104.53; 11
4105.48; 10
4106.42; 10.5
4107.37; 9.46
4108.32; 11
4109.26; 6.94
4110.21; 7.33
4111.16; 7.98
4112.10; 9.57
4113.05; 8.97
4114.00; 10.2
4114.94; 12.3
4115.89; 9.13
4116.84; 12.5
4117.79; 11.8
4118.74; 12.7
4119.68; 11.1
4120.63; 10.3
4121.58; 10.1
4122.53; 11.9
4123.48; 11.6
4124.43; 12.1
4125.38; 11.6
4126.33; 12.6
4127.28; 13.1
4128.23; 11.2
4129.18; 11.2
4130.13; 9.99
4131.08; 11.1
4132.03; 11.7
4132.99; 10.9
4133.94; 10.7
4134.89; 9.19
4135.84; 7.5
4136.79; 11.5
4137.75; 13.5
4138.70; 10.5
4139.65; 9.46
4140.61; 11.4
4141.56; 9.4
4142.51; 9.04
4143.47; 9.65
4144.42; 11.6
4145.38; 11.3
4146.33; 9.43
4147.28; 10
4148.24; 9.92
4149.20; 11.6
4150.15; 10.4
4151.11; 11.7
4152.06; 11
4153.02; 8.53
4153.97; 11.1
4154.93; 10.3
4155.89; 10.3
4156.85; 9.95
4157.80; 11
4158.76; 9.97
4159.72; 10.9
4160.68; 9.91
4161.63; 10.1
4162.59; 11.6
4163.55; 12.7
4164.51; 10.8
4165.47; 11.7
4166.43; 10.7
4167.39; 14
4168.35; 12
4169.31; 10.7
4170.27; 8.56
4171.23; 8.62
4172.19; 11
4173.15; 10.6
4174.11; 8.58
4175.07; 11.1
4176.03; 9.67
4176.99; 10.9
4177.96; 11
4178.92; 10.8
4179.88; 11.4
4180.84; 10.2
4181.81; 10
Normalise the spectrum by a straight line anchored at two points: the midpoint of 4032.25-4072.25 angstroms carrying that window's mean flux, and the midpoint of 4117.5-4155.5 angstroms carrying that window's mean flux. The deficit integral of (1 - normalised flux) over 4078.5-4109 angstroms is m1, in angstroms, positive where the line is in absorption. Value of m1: 1.4 angstroms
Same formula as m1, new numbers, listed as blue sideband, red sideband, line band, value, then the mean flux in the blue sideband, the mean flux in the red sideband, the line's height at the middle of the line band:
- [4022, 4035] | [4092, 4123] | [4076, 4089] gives -1.0 angstroms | 11.2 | 10.4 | 10.7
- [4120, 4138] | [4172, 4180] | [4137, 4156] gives 0.6 angstroms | 11.1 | 10.5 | 10.9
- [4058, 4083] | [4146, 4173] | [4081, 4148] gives 2.6 angstroms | 11.7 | 10.7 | 11.2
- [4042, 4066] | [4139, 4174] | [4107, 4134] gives 0.7 angstroms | 11.9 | 10.6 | 11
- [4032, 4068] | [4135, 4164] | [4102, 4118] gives 1.2 angstroms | 11.9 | 10.5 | 11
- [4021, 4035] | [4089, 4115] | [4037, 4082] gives -3.3 angstroms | 11.6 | 10.4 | 11.1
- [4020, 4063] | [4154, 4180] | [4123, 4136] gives -0.1 angstroms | 11.9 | 10.7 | 11.1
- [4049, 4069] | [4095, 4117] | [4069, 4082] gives -0.4 angstroms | 12.3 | 10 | 11.5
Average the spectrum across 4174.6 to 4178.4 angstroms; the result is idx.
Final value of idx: 10.6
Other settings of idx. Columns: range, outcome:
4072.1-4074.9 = 12.2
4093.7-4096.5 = 11.7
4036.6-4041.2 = 11.3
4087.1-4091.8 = 11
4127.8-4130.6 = 10.8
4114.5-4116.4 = 10.7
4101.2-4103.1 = 10.4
